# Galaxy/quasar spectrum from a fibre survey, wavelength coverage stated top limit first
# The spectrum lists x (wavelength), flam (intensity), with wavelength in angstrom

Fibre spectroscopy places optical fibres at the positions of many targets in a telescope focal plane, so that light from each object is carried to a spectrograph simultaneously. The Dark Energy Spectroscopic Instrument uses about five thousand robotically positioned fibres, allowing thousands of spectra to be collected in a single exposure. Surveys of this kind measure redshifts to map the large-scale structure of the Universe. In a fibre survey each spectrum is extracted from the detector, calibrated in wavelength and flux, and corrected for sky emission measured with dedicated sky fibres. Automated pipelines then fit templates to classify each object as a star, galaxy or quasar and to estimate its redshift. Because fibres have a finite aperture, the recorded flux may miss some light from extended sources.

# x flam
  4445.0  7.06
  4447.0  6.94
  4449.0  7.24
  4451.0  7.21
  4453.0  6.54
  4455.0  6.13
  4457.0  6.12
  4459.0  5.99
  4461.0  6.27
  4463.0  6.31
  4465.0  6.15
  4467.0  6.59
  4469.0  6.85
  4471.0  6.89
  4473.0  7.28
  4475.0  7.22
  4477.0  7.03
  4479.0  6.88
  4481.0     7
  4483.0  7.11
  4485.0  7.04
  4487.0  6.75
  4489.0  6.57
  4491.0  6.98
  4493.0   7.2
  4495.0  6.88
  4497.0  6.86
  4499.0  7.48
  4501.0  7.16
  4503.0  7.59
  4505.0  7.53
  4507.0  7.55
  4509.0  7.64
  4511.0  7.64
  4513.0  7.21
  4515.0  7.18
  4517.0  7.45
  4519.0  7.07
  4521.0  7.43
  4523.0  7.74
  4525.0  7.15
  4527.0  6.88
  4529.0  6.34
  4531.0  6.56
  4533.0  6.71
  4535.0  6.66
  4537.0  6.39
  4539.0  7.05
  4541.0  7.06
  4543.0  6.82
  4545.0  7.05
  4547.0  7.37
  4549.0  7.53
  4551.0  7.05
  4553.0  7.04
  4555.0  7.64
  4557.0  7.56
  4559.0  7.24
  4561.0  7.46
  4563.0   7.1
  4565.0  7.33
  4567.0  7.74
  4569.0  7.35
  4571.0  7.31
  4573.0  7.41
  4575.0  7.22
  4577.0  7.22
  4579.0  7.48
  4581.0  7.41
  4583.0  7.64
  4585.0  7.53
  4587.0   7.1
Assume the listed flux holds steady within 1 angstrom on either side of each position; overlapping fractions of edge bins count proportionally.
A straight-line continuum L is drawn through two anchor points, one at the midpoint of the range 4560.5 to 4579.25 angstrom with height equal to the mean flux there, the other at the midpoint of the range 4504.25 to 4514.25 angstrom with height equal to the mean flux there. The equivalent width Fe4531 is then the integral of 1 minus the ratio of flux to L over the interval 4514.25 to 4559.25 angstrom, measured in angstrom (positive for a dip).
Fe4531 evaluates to 2.1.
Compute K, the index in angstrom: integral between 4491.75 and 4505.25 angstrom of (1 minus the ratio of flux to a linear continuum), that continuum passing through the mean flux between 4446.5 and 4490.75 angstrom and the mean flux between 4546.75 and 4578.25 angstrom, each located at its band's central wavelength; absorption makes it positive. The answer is -0.6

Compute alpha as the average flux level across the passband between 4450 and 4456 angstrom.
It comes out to 6.63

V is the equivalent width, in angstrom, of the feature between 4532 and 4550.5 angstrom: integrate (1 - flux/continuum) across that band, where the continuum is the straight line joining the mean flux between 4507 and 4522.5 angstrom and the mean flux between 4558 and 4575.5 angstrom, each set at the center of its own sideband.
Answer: 1.0 angstrom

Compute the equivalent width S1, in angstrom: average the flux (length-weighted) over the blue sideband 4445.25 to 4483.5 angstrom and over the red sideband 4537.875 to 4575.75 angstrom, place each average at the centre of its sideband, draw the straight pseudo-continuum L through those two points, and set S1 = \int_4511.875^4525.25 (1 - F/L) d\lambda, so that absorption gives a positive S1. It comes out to -0.5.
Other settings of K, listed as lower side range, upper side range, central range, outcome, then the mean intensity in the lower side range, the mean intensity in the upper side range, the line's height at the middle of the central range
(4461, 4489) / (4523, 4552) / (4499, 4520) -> -1.6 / 6.82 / 6.93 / 6.88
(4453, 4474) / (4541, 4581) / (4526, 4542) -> 0.8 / 6.46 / 7.31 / 7.07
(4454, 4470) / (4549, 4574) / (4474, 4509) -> -2.7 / 6.3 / 7.36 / 6.62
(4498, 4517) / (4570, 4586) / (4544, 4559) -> 0.2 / 7.44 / 7.4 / 7.42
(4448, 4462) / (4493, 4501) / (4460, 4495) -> 0.0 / 6.5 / 7.1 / 6.82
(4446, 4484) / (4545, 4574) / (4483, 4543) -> -0.4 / 6.72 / 7.36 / 7.04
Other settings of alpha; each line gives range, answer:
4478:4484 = 7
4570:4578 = 7.29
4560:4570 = 7.4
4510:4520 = 7.31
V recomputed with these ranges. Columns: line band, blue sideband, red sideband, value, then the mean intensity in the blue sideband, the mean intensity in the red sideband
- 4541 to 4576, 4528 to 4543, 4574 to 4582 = -1.31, 6.69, 7.33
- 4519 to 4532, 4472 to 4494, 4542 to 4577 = 0.27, 7.01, 7.3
